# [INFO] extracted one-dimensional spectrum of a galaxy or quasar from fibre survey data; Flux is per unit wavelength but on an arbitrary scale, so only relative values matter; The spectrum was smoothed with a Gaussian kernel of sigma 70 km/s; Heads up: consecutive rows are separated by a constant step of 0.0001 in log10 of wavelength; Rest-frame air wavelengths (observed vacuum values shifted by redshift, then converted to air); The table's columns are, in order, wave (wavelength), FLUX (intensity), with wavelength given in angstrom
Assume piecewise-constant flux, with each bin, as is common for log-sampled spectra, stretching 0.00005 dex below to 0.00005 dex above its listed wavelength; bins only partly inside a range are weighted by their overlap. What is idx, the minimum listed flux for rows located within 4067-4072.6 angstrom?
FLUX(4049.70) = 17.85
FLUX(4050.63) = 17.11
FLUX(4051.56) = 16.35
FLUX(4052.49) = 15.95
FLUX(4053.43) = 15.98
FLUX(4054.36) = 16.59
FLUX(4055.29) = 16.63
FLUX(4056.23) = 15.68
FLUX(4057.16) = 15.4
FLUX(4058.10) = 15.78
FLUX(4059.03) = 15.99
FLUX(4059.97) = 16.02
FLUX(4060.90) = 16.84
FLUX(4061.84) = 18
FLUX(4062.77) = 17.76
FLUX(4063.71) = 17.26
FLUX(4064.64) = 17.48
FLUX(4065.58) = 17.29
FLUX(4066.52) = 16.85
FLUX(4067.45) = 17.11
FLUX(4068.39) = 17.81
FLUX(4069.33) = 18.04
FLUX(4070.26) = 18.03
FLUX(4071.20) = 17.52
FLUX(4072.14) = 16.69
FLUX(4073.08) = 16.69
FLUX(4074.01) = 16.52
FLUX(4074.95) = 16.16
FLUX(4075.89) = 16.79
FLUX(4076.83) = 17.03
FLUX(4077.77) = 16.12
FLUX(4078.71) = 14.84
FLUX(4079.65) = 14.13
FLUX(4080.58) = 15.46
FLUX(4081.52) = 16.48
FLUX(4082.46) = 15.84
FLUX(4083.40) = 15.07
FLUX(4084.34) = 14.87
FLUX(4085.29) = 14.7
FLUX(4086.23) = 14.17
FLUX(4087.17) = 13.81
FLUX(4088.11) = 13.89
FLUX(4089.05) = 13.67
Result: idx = 16.69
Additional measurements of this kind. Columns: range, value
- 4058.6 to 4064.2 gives 15.99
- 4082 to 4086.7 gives 14.17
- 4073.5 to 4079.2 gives 14.84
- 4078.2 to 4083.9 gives 14.13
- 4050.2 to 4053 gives 15.95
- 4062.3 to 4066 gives 17.26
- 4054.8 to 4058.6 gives 15.4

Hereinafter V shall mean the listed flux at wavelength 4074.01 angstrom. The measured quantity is 16.52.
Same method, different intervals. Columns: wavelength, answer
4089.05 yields 13.67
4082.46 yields 15.84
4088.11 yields 13.89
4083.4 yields 15.07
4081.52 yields 16.48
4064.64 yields 17.48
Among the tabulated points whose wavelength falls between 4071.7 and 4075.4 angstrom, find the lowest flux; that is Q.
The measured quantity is 16.16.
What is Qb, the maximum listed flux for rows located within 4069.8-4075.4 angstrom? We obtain 18.03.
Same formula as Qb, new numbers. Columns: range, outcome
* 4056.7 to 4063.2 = 18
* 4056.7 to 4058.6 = 15.78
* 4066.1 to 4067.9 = 17.11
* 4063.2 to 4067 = 17.48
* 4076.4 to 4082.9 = 17.03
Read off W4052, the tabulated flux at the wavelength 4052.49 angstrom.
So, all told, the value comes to 15.95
